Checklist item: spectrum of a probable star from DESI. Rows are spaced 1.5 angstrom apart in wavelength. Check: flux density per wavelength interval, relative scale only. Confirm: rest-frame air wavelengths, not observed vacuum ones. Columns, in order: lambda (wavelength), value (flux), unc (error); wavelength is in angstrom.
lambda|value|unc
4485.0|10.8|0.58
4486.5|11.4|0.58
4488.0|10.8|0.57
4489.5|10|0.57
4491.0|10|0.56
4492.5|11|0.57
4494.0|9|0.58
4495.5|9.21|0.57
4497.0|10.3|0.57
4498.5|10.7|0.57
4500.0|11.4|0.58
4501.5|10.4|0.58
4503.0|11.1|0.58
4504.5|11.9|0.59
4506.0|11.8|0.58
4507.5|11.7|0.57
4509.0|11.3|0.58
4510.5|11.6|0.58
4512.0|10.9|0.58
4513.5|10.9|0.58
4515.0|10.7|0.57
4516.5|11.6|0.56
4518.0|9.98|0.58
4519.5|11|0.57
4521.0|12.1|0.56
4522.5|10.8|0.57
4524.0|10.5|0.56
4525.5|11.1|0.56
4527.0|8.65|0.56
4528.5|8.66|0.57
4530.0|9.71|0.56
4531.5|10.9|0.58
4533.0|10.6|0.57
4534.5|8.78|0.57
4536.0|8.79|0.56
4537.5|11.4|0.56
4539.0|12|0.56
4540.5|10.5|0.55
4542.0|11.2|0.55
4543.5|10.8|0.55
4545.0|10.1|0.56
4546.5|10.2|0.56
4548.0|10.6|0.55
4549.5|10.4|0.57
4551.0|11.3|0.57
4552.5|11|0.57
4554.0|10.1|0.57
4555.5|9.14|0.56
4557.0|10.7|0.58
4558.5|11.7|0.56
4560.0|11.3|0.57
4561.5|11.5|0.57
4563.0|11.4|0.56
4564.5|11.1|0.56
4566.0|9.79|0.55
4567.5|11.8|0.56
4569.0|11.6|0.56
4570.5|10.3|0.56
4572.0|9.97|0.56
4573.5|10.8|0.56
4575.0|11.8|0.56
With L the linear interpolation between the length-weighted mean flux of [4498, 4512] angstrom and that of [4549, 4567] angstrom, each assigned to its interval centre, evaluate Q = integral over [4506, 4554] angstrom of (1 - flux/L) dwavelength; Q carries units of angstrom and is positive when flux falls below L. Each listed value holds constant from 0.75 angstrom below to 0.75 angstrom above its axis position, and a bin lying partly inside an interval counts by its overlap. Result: 1.85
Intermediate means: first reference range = 11.3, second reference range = 10.8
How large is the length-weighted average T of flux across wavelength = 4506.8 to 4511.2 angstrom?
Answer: 11.5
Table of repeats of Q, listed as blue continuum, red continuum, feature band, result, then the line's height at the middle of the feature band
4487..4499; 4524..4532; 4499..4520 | -2.4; 10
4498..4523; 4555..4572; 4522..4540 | 1.5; 11.1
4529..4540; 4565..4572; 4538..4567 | -0.7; 10.5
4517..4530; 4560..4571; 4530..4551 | 0.3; 10.6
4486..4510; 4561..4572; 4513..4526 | -0.2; 10.8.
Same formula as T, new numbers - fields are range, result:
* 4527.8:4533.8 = 9.97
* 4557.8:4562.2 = 11.5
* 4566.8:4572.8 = 10.9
